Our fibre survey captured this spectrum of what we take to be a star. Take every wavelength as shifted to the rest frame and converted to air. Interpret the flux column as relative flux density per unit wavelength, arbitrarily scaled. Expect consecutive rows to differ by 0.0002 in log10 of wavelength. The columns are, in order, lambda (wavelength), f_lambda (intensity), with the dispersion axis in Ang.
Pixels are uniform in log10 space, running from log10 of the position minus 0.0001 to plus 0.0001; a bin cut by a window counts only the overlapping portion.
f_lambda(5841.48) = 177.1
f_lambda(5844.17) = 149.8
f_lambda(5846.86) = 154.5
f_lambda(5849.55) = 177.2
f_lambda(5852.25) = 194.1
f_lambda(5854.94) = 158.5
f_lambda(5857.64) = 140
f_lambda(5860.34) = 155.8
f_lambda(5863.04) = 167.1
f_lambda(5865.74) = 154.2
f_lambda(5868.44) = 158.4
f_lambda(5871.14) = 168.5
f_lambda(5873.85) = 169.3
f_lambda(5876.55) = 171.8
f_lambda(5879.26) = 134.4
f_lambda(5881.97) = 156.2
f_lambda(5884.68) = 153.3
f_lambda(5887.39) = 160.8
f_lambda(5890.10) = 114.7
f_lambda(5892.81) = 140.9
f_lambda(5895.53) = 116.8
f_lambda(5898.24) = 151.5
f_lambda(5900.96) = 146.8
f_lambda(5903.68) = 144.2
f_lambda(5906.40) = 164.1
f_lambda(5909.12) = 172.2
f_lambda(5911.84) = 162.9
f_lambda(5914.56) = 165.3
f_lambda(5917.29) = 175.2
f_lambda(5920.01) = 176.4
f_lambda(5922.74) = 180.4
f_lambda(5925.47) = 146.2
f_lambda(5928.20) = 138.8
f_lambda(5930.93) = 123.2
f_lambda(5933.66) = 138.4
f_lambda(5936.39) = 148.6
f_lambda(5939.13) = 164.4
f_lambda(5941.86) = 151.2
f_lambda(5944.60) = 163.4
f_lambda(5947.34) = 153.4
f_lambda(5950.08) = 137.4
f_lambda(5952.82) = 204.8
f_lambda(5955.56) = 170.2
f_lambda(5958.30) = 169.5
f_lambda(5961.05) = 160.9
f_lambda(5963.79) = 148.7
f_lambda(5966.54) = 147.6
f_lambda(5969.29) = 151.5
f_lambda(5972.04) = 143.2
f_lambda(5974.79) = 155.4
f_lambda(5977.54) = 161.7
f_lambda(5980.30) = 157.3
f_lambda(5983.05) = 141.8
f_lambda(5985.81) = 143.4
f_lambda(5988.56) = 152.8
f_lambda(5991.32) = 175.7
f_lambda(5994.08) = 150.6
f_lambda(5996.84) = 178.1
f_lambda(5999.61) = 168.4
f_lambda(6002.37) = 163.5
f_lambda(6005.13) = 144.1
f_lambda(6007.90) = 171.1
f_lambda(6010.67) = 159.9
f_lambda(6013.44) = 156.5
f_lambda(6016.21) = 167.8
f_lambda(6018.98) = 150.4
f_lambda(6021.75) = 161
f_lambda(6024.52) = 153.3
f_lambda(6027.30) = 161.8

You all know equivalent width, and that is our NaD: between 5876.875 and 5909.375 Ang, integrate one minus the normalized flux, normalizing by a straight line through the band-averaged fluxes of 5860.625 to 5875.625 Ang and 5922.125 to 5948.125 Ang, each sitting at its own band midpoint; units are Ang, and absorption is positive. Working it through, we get 2.5 Ang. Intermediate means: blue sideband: 163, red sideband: 150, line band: 146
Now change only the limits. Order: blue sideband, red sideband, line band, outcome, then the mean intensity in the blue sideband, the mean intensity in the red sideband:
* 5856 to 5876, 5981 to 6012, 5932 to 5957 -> 0.08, 160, 159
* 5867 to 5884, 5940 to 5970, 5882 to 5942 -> 3.01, 159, 160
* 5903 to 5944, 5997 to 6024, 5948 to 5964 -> -0.75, 157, 161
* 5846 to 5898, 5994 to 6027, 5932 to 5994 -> 1.04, 155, 161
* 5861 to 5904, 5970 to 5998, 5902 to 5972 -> -2.09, 151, 156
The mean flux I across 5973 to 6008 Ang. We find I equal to 158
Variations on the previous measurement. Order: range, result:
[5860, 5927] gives 156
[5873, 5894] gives 150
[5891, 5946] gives 153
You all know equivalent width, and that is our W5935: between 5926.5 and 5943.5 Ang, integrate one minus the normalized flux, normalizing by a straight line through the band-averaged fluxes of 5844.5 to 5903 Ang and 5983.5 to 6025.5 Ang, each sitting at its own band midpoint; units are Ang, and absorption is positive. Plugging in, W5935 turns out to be 1.3 Ang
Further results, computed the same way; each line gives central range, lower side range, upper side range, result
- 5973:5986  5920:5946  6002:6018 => 0.36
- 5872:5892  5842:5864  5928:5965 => 1.11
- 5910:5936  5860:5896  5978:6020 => -0.27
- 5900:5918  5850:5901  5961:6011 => -0.78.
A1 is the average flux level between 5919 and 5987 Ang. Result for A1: 155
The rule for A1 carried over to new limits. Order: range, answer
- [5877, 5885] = 150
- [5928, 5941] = 143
